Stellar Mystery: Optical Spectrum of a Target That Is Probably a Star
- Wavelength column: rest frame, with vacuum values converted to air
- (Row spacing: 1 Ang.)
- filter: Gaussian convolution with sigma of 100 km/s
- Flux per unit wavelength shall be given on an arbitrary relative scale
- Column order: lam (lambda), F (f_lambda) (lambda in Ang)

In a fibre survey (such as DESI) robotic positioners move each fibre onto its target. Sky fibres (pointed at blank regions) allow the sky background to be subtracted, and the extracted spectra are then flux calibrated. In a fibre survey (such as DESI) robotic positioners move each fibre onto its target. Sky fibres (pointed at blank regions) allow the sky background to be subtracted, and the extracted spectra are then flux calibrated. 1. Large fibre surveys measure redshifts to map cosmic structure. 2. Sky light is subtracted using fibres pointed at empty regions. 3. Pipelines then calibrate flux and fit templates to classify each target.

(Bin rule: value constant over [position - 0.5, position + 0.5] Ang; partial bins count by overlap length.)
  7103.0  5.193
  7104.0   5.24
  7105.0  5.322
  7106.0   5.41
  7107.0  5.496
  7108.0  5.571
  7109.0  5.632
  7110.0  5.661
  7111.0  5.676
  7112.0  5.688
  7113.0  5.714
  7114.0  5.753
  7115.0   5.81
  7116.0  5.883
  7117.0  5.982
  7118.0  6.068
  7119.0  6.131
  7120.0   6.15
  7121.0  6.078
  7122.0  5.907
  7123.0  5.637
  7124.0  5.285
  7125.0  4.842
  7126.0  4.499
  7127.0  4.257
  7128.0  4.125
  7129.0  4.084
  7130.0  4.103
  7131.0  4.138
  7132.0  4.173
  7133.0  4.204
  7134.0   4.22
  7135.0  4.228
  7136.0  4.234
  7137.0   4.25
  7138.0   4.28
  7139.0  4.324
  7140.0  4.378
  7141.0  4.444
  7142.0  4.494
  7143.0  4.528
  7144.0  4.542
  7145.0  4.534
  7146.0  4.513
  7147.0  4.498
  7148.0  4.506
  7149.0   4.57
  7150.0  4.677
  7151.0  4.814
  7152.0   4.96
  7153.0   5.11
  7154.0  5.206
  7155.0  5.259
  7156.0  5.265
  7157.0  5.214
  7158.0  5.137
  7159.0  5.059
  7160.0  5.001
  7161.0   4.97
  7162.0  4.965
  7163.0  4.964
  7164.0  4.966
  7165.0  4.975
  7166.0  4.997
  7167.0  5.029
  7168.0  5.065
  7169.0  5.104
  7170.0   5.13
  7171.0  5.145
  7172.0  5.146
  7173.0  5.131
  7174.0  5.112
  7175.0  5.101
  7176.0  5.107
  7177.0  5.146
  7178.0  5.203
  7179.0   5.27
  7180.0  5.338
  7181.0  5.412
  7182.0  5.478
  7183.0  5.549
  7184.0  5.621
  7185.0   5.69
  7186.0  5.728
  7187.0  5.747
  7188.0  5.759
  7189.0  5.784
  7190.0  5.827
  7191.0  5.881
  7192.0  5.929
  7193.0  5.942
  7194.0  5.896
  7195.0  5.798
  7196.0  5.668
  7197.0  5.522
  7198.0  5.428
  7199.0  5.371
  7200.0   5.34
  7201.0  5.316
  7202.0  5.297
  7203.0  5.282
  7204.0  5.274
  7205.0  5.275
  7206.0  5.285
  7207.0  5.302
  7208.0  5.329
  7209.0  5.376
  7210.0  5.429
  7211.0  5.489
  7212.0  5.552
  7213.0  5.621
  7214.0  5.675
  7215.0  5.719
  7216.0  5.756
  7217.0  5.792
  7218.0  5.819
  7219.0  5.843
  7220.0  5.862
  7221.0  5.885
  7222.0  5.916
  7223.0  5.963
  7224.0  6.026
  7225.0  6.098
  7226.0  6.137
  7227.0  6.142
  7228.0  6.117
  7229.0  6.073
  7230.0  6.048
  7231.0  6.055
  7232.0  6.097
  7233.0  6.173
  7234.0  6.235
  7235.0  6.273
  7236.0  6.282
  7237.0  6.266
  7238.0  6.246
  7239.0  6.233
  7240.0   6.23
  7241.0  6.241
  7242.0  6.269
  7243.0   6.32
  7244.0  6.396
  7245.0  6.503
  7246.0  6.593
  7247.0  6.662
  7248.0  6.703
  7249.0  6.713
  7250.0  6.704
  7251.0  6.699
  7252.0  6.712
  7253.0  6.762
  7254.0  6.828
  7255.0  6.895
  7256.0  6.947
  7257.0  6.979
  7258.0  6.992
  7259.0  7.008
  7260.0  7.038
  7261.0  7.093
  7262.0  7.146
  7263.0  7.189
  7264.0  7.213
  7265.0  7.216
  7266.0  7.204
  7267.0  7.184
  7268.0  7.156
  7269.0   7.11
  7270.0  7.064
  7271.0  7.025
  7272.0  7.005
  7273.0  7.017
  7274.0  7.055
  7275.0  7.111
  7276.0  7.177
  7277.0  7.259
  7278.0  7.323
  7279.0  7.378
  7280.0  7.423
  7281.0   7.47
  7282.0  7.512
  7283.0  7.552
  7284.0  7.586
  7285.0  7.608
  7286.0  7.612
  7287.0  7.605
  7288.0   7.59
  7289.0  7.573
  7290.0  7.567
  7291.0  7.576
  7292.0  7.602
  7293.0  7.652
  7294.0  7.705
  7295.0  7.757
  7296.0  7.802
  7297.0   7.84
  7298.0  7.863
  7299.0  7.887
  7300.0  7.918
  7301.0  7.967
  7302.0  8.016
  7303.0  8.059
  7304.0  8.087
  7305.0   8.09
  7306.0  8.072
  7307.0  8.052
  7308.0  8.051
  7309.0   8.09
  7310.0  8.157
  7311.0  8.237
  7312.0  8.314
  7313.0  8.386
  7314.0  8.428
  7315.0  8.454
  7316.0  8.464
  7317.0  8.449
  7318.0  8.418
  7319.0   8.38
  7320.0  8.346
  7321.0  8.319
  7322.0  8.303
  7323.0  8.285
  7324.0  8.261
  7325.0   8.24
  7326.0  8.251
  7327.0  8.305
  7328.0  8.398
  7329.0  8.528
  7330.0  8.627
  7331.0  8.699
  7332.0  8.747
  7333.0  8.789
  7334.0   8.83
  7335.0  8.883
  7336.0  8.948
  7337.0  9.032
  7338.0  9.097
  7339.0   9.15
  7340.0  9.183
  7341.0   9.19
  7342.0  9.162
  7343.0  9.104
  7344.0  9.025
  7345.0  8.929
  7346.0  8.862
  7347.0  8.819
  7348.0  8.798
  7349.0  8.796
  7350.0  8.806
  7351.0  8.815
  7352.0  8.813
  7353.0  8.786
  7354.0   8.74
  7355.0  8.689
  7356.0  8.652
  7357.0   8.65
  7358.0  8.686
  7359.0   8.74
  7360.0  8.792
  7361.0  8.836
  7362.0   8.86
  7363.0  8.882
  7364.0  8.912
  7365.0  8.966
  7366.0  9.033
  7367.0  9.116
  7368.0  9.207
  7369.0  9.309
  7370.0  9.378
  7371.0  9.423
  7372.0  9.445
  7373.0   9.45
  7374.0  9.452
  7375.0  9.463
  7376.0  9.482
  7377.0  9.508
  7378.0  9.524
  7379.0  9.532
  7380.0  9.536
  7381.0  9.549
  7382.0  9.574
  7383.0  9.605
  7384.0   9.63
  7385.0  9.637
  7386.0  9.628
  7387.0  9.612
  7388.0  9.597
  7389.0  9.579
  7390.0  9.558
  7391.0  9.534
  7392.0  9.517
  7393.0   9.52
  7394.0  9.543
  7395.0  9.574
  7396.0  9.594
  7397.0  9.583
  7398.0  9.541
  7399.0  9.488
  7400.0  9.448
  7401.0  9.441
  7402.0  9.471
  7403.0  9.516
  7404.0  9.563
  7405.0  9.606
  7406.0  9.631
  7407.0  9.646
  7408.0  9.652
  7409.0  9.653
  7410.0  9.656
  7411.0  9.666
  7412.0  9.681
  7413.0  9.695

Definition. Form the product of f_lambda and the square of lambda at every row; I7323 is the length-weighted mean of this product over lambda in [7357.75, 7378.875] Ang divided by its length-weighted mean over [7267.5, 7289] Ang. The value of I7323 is 1.28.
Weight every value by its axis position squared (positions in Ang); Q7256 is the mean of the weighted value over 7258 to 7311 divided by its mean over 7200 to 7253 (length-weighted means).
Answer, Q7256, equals 1.28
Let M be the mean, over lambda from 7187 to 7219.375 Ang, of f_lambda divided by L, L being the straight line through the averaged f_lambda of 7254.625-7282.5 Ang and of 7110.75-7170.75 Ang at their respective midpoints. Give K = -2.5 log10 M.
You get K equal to 0.08 mag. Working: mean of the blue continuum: 4.94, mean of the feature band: 5.58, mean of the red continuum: 7.15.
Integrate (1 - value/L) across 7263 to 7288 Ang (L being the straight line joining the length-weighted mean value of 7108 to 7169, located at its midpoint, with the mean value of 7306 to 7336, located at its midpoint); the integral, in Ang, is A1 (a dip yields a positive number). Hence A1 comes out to 0.9 Ang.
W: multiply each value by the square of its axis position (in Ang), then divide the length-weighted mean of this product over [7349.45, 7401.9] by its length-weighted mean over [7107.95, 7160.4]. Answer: 2.00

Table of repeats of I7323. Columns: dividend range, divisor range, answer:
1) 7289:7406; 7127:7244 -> 1.73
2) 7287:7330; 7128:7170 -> 1.81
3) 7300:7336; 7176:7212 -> 1.57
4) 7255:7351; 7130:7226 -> 1.59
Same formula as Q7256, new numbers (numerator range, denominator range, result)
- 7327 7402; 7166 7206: 1.77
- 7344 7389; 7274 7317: 1.20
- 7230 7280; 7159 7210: 1.29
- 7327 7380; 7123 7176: 2.01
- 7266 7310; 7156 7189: 1.50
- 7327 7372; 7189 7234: 1.61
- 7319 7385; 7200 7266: 1.49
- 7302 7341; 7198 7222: 1.58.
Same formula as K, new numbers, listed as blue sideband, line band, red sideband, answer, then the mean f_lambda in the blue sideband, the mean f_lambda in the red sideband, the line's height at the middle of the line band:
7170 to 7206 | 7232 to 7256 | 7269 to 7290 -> 0.023 mag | 5.46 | 7.35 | 6.62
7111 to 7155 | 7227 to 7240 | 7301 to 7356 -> 0.101 mag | 4.89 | 8.56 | 6.78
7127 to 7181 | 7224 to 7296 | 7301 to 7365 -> 0.022 mag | 4.77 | 8.6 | 7.04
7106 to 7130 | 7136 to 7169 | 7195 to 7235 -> 0.158 mag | 5.45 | 5.72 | 5.54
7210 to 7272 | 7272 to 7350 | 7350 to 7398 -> -0.033 mag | 6.43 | 9.26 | 7.92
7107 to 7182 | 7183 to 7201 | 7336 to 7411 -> 0.039 mag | 5.01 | 9.27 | 5.9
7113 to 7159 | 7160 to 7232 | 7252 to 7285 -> 0.074 mag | 4.88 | 7.15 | 5.91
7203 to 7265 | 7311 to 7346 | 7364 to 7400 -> -0.044 mag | 6.22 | 9.47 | 8.29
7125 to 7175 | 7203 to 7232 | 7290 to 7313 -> 0.075 mag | 4.71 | 7.95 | 6.15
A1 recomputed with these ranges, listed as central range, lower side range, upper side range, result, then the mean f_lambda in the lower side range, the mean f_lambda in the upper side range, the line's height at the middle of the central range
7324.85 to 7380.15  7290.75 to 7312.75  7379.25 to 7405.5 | -0.7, 7.95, 9.56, 8.85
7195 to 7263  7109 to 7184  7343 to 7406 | 4.8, 5.01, 9.25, 6.55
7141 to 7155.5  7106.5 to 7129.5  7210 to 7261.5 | 2.5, 5.48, 6.28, 5.68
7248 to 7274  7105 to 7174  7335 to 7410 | 0.8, 5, 9.26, 7.22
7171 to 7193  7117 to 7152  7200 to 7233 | -0.7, 4.72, 5.72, 5.3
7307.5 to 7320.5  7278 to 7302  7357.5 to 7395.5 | -0.3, 7.65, 9.35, 8.12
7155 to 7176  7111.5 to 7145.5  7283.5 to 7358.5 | 1.9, 4.91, 8.37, 5.57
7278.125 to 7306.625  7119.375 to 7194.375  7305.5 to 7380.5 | 0.1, 5.01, 8.79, 7.76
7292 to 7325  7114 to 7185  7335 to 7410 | -0.4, 4.98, 9.26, 8.03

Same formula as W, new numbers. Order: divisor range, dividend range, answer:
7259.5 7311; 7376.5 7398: 1.30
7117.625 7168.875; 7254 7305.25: 1.60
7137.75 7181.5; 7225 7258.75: 1.34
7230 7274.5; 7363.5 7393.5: 1.46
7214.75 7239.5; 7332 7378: 1.54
